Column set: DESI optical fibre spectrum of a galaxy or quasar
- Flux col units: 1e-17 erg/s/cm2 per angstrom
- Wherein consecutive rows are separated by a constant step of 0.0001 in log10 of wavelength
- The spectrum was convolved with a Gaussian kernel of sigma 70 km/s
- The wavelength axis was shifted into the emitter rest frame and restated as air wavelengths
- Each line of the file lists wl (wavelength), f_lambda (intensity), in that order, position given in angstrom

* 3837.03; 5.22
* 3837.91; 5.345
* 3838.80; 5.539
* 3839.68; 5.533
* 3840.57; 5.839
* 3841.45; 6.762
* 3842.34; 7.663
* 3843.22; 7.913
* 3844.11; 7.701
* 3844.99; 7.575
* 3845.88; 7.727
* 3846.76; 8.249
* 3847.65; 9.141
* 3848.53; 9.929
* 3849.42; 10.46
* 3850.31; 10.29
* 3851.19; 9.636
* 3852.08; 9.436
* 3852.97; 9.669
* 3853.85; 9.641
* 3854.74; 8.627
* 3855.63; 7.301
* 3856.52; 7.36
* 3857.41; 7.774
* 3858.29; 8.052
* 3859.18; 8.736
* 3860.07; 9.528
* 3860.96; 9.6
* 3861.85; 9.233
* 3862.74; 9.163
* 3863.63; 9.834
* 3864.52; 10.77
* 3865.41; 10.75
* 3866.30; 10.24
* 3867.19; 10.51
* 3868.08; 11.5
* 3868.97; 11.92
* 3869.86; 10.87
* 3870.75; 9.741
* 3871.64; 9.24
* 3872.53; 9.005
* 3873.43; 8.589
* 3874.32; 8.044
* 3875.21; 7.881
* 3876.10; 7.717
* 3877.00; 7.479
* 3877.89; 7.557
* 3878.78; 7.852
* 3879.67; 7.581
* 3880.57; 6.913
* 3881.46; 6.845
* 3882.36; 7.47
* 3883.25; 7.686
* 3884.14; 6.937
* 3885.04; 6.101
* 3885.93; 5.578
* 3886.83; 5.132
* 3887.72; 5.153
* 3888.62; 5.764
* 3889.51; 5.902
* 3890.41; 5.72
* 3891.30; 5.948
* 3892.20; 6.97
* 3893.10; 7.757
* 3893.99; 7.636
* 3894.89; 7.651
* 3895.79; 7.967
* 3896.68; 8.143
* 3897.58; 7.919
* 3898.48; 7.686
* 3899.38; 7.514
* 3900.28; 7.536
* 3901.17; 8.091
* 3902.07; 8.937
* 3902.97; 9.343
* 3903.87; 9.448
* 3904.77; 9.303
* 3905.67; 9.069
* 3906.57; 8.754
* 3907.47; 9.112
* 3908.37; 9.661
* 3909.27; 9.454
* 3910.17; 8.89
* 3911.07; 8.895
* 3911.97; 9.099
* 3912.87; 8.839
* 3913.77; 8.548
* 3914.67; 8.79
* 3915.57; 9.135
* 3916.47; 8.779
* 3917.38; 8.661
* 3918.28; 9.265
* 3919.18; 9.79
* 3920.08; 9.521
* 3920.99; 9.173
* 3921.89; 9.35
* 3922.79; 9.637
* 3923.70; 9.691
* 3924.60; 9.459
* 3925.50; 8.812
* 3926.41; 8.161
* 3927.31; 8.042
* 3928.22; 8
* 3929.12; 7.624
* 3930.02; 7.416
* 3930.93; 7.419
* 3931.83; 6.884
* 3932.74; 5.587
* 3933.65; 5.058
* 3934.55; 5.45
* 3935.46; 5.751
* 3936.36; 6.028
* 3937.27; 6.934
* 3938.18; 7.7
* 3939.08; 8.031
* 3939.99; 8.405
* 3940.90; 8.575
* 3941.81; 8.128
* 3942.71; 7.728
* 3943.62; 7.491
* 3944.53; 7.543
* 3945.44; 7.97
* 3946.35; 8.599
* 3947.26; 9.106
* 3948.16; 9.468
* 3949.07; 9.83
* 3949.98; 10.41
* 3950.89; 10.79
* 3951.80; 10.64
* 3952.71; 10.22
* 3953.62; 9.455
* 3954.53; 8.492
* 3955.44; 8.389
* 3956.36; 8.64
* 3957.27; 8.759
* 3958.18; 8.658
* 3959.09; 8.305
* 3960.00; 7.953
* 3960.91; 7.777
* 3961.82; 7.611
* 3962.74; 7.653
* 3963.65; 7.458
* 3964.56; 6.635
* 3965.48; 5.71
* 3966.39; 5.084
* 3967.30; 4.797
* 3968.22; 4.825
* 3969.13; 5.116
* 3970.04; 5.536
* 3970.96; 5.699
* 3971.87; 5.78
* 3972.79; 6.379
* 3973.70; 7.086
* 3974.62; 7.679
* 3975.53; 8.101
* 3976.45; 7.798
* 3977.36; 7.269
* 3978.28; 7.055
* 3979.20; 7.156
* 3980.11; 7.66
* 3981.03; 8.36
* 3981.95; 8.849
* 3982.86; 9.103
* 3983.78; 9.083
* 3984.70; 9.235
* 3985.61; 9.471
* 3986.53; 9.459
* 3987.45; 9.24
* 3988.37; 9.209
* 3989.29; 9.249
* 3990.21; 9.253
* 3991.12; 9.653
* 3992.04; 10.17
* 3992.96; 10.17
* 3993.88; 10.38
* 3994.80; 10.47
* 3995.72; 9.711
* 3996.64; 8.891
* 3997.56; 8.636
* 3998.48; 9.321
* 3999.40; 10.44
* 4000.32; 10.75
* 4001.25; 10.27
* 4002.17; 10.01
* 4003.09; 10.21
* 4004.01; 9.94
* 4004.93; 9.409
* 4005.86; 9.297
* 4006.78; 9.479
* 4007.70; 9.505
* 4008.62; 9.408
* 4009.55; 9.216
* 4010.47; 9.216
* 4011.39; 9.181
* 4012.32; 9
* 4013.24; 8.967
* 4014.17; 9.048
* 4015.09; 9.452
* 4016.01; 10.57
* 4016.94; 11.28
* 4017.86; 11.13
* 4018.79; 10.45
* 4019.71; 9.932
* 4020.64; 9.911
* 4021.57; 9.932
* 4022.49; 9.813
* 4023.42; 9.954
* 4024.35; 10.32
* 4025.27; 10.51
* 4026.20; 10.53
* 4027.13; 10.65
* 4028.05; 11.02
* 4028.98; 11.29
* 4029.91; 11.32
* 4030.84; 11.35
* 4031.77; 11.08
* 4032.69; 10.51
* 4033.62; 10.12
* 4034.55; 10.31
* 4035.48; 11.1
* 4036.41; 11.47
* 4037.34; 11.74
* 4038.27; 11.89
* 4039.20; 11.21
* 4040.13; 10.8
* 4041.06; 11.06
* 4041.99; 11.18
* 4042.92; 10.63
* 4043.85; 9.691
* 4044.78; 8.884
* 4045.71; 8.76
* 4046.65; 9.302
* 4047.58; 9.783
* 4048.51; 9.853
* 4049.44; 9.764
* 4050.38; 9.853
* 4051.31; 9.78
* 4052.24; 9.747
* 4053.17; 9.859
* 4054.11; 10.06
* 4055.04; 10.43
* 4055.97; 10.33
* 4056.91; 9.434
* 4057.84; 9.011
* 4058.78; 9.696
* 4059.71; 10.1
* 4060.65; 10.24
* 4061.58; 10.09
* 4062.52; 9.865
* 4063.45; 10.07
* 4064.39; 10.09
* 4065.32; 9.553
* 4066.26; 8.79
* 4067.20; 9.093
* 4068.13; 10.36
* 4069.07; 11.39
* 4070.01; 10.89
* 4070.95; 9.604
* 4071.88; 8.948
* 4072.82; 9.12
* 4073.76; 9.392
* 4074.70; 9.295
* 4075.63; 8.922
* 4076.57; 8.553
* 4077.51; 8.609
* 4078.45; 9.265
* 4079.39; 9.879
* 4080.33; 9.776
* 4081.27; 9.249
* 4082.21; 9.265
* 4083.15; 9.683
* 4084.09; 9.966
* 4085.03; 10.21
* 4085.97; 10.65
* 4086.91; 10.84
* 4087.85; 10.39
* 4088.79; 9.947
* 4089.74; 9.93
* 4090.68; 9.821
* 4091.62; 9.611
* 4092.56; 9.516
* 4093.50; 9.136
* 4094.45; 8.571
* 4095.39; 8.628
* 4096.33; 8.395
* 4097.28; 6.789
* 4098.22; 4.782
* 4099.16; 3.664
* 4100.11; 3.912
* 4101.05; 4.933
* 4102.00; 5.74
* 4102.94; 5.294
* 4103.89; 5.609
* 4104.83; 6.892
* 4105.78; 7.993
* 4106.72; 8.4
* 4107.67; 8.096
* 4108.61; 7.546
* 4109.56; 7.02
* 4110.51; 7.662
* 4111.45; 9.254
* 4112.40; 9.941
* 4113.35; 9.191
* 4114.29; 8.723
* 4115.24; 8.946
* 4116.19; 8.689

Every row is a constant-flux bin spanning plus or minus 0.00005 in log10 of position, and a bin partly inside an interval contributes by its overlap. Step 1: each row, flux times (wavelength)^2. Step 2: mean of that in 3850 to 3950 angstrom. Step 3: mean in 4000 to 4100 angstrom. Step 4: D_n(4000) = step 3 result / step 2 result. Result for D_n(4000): 1.3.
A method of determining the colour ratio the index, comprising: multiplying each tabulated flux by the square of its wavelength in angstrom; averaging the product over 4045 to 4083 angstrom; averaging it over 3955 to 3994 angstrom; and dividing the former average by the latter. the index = 1.29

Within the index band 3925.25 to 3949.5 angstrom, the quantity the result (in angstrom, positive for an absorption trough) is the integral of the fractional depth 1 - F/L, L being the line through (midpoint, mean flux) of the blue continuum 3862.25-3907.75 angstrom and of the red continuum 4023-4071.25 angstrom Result 3.4 angstrom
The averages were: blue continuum 8.16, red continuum 10.3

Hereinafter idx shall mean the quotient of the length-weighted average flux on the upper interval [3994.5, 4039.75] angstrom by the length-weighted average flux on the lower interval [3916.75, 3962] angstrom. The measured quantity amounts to 1.2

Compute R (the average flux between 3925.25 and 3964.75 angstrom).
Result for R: 8.04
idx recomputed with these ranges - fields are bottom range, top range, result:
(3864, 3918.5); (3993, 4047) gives 1.23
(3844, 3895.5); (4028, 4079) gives 1.21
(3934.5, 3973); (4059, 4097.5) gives 1.25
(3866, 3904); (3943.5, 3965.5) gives 1.09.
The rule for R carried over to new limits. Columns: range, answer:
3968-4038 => 9.37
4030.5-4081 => 10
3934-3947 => 7.46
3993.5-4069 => 10.1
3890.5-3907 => 8.04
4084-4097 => 9.63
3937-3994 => 8.13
